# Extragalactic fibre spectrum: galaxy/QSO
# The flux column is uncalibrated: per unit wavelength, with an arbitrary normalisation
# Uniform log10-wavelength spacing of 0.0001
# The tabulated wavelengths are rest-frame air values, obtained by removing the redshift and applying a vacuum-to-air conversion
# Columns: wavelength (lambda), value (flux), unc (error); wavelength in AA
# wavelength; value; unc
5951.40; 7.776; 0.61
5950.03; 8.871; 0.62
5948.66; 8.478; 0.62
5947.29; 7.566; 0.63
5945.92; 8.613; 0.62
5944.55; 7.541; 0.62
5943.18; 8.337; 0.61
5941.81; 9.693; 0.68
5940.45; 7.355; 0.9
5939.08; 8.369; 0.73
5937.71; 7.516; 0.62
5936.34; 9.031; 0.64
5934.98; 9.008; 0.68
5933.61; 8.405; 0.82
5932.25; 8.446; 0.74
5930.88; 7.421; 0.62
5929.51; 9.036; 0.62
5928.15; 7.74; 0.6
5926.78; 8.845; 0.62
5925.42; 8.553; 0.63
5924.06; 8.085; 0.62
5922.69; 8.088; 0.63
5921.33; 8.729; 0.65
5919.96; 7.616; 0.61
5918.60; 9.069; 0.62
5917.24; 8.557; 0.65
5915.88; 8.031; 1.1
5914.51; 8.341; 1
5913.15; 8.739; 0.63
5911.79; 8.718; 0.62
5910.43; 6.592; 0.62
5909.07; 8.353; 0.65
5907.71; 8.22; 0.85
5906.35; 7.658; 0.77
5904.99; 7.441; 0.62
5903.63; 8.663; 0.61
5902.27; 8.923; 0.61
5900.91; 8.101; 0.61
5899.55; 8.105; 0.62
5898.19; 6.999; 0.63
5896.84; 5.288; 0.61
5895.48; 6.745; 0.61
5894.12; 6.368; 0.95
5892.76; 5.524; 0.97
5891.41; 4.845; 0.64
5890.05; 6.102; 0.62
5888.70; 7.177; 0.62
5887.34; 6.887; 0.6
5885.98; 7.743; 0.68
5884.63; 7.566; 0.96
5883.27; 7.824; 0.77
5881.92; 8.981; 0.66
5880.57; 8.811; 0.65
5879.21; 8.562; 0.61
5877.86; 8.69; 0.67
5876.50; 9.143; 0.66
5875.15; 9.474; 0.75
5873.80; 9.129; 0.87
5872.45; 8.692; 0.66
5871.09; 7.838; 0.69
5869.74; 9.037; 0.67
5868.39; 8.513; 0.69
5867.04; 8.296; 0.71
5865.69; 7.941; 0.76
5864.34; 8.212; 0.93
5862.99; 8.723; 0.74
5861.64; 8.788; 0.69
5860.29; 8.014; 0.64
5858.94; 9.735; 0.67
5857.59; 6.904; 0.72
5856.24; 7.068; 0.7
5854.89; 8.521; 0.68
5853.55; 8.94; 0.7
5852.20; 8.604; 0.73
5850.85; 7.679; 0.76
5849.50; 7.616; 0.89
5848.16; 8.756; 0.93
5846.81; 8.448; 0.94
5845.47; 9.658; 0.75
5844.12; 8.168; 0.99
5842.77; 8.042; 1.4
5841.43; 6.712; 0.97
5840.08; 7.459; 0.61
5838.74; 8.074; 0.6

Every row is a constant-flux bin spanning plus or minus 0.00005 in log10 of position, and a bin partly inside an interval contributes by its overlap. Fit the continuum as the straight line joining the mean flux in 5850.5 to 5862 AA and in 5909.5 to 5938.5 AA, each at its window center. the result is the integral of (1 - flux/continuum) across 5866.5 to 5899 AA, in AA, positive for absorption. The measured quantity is 2.4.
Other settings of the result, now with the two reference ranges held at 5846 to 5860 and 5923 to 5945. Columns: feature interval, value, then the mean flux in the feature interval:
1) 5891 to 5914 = 2.5 AA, 7.41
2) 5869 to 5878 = -0.7 AA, 8.86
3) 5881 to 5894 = 2.1 AA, 6.97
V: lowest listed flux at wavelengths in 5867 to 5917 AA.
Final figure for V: 4.845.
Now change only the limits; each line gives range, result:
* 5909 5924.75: 6.592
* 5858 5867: 7.941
